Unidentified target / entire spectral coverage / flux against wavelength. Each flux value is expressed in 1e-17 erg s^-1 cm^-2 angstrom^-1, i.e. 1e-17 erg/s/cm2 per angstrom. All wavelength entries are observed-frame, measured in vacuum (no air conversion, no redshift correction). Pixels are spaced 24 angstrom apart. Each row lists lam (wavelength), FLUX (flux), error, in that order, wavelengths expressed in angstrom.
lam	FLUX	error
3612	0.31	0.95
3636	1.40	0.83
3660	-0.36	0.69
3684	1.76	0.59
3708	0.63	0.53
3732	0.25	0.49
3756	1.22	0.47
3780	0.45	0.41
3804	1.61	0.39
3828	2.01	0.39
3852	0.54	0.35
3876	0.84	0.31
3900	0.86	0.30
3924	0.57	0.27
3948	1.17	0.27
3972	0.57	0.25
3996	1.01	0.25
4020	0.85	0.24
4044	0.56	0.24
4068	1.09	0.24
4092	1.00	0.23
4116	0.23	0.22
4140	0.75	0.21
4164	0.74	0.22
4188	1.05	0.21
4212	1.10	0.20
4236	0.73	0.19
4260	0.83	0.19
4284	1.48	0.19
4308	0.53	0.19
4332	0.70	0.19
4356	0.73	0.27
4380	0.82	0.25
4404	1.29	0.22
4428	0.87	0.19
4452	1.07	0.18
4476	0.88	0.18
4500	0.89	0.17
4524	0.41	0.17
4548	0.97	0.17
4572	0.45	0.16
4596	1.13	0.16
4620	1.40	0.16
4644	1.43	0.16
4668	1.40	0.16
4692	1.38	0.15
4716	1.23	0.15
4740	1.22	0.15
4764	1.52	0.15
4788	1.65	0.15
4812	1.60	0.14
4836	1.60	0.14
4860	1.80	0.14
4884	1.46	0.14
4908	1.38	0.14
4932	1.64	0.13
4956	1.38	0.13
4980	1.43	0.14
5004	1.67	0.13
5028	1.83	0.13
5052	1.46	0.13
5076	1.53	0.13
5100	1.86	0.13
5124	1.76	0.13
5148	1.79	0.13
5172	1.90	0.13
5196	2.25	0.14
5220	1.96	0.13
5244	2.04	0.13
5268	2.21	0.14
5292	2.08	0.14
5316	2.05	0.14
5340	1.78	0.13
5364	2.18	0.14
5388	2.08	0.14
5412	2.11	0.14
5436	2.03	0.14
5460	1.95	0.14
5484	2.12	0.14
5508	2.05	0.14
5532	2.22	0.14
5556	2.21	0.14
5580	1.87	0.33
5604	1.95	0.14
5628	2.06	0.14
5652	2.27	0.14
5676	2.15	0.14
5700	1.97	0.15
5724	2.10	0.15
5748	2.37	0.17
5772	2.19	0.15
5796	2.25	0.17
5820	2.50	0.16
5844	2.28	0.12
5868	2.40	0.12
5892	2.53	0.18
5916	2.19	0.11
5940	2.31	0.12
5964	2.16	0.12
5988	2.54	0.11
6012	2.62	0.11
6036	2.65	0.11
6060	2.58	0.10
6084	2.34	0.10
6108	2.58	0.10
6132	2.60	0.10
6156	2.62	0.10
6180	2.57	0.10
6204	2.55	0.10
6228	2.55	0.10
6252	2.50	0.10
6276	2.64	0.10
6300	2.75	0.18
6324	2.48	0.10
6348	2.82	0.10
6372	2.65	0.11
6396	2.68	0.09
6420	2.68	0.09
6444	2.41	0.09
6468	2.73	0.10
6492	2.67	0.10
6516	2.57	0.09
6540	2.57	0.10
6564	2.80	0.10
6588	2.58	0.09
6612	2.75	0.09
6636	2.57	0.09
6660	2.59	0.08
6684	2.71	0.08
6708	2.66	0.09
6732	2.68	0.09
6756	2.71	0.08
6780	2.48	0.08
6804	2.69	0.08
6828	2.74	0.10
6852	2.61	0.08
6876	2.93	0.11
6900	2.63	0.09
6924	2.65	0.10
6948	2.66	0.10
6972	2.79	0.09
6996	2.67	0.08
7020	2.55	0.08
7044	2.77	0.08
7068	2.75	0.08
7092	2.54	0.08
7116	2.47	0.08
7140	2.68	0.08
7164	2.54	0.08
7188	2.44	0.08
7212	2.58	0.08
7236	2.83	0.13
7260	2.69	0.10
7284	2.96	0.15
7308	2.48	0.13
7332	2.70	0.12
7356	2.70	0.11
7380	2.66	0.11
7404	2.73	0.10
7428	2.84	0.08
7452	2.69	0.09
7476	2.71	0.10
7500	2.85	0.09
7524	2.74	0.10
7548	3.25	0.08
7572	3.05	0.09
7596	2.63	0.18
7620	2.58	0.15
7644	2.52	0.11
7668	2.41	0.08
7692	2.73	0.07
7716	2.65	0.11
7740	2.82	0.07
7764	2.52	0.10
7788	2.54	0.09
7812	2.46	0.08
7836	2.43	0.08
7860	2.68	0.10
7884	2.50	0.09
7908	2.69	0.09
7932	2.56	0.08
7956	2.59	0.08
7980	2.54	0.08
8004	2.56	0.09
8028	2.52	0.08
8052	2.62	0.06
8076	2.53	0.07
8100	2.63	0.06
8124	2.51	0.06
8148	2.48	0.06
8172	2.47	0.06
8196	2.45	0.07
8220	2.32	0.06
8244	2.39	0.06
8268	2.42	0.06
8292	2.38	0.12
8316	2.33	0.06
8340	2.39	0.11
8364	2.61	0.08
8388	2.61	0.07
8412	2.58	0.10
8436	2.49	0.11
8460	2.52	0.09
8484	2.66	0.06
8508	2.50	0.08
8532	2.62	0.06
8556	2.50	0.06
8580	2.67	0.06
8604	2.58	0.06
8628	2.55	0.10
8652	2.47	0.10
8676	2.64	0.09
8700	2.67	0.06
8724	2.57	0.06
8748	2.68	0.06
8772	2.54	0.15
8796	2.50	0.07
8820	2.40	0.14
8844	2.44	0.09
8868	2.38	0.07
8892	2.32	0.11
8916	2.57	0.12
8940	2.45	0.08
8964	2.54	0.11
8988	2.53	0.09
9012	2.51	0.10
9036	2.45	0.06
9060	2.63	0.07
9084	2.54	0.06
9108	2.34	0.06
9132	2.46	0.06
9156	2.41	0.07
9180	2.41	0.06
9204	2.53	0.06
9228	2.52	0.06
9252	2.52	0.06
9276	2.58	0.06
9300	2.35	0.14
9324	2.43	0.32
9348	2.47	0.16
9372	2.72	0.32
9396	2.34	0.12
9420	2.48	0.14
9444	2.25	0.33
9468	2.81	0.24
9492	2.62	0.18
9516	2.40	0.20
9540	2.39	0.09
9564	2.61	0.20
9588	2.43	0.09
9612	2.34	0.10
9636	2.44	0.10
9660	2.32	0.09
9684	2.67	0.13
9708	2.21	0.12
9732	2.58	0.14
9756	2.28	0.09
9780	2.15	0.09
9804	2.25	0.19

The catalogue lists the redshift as 0.15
